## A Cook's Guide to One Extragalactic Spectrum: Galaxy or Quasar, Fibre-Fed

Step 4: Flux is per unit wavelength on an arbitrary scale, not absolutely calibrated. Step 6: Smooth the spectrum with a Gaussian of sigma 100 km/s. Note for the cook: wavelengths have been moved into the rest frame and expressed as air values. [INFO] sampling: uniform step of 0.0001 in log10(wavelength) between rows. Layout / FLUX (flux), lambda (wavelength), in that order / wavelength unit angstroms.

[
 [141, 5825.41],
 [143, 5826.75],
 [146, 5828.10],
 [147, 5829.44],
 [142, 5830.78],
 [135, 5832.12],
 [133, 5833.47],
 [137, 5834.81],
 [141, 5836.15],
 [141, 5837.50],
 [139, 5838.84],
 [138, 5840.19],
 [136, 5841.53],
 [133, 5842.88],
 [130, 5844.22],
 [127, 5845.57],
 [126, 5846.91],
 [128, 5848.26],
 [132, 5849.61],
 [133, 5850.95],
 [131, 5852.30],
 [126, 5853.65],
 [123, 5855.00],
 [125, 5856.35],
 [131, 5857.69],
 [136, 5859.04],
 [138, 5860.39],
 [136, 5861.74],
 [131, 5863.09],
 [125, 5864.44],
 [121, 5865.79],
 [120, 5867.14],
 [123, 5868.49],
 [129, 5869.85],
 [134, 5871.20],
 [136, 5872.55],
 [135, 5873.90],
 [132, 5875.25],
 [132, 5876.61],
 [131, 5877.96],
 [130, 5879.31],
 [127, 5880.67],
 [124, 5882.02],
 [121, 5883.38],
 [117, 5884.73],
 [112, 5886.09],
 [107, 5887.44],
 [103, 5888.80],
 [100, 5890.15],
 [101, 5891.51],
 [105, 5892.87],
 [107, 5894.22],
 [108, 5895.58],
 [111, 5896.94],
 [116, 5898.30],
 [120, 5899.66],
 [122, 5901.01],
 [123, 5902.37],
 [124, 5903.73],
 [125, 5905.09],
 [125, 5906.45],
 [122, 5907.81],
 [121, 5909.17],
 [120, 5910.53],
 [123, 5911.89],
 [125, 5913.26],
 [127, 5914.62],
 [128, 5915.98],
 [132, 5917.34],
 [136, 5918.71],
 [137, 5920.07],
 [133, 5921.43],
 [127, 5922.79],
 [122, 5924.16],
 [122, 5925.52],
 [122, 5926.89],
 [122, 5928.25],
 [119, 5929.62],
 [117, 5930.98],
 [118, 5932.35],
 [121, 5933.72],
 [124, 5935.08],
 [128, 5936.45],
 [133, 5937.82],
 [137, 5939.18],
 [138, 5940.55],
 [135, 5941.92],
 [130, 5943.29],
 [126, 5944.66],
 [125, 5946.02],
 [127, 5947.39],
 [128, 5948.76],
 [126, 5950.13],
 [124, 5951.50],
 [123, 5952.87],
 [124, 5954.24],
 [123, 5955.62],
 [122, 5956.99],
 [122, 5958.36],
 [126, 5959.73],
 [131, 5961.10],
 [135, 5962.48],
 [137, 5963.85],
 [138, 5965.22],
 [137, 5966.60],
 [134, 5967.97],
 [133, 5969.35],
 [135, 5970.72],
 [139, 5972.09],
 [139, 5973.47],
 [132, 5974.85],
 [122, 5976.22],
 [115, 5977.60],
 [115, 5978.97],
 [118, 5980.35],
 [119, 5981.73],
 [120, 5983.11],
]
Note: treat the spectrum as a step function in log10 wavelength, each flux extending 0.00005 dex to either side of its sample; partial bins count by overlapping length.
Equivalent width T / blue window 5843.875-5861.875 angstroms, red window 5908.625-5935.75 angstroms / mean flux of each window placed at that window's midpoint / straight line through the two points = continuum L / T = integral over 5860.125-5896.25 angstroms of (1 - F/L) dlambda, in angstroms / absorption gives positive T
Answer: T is 1.88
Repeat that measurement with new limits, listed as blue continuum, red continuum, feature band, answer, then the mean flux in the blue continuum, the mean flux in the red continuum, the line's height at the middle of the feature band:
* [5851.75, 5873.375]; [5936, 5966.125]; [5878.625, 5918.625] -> 3.3 angstroms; 129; 129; 129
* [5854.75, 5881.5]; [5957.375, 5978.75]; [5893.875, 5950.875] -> 2.6 angstroms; 130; 131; 131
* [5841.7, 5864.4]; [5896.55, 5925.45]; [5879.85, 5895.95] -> 2.0 angstroms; 130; 125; 127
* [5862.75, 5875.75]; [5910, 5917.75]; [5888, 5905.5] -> 2.0 angstroms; 129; 126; 127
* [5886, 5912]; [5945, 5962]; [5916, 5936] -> -0.9 angstroms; 115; 125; 120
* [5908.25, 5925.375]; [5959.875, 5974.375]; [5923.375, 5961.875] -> 1.7 angstroms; 127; 135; 131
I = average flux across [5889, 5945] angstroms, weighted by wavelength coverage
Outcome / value 123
